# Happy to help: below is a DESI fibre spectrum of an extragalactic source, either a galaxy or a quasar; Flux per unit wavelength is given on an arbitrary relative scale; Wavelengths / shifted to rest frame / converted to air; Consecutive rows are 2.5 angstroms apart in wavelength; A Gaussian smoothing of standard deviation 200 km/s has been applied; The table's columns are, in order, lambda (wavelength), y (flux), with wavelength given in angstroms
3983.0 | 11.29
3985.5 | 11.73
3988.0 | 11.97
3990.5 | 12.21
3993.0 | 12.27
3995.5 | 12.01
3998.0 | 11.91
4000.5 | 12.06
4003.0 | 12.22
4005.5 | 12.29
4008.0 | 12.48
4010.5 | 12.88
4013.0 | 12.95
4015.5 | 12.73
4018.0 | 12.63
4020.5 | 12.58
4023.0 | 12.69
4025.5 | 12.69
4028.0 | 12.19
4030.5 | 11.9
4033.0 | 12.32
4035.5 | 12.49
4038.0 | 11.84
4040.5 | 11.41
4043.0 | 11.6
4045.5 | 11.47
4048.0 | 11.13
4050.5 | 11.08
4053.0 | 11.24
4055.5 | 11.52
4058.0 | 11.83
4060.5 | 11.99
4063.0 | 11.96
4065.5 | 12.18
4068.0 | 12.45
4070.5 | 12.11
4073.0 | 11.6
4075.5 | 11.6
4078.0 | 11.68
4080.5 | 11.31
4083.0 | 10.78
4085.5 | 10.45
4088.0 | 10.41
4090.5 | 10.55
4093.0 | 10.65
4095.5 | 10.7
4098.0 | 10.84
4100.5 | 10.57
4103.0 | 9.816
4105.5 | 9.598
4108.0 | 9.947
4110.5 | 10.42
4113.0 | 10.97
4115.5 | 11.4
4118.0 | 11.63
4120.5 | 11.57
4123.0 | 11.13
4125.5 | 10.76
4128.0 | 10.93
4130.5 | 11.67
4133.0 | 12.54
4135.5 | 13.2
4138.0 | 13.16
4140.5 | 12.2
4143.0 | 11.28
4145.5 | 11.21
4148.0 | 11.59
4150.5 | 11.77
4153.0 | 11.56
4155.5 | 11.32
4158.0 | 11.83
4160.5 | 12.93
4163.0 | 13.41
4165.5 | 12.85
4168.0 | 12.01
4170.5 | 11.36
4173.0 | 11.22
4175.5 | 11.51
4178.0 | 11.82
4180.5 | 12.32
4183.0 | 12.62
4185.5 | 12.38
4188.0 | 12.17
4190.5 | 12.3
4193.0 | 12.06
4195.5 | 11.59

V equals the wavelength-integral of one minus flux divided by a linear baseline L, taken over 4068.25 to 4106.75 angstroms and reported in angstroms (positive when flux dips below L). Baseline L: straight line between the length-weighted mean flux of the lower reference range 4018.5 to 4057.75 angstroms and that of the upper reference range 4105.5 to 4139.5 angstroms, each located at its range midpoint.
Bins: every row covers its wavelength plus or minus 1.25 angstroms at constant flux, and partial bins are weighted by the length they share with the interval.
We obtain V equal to 2.4 angstroms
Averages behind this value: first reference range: 11.9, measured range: 10.9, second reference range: 11.4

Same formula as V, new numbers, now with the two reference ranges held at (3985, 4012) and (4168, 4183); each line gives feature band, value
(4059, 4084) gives 0.5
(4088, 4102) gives 1.6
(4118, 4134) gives 0.6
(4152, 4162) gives -0.1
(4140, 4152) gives 0.3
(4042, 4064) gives 1.0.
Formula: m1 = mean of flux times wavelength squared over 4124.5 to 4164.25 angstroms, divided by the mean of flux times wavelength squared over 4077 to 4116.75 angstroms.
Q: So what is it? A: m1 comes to 1.2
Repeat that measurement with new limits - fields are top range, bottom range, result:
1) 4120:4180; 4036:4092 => 1.08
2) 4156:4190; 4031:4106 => 1.13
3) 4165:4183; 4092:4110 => 1.19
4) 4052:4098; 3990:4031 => 0.95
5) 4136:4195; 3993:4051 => 1.06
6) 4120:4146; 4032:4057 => 1.06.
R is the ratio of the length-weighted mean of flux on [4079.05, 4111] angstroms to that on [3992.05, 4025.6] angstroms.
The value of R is 0.84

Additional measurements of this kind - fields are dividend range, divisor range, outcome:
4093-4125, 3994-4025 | 0.86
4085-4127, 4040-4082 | 0.92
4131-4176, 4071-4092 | 1.09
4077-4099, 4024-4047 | 0.90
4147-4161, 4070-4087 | 1.04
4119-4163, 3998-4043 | 0.96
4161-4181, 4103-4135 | 1.09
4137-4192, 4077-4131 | 1.11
